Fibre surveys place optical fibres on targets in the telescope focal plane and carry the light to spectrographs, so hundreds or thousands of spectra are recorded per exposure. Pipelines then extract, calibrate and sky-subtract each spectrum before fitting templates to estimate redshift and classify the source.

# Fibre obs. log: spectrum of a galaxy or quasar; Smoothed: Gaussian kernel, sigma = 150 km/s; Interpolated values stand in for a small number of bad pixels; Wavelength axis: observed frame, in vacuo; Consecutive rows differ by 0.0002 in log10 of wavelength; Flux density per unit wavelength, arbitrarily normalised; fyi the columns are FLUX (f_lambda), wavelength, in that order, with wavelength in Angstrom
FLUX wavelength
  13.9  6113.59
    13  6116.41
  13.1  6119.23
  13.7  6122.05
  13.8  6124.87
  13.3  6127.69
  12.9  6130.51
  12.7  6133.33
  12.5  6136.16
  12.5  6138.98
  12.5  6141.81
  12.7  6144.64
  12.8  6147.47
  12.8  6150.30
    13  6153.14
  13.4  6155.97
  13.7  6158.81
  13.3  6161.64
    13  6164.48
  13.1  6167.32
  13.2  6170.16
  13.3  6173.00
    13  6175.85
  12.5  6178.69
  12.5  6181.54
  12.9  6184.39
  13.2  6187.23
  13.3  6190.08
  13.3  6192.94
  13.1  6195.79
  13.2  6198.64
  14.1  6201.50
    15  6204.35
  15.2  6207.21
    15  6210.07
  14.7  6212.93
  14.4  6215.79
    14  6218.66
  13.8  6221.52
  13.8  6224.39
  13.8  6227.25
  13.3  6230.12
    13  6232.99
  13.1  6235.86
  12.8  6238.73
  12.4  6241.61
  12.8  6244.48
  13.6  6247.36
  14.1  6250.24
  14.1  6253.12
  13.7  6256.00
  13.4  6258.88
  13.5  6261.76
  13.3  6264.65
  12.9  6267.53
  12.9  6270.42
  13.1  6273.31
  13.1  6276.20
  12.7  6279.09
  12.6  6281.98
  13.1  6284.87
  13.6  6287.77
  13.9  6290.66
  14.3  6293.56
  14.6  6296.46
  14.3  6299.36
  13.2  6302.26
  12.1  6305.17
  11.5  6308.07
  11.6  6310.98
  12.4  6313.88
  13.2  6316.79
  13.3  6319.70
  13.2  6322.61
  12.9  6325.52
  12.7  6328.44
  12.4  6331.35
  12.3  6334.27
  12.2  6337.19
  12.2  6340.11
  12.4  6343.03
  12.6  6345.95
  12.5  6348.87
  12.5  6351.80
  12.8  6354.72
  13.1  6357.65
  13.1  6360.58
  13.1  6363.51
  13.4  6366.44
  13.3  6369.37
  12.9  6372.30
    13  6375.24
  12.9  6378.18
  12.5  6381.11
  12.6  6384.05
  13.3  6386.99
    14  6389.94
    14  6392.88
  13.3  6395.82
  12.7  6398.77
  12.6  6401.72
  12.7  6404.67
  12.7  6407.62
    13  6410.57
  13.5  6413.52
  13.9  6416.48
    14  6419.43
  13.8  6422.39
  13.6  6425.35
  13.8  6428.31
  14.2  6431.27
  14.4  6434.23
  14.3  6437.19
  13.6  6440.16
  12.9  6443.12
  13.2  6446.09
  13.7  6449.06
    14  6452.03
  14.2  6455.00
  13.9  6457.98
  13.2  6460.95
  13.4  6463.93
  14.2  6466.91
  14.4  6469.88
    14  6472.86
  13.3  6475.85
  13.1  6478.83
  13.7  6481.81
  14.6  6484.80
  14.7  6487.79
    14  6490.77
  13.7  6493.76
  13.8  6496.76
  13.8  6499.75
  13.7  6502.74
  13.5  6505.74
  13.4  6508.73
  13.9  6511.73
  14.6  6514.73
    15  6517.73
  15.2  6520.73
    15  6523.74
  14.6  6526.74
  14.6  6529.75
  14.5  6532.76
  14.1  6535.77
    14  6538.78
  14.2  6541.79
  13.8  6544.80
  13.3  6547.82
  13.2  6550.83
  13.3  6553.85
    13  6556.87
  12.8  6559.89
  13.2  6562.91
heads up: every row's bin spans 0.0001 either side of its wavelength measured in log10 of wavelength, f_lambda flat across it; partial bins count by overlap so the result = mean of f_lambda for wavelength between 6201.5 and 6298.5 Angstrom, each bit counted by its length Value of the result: 13.6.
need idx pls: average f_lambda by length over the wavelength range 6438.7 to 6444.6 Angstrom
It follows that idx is 13.3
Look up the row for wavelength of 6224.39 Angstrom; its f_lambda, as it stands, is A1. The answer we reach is 13.8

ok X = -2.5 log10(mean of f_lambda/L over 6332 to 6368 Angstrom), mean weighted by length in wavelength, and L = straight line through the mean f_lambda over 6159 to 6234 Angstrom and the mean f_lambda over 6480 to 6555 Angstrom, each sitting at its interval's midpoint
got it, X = 0.09 mag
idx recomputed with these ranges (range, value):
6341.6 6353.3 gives 12.5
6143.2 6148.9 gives 12.8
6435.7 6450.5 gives 13.5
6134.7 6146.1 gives 12.6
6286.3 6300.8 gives 14.1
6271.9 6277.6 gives 13.1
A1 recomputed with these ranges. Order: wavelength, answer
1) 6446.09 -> 13.2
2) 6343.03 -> 12.4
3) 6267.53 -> 12.9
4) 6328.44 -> 12.7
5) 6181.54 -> 12.5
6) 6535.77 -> 14.1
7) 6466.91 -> 14.2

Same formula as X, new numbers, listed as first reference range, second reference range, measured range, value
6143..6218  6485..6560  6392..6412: 0.069 mag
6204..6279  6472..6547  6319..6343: 0.096 mag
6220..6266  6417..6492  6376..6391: 0.055 mag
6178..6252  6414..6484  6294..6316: 0.063 mag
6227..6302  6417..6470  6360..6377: 0.040 mag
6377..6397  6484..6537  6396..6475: 0.003 mag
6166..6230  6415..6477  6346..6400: 0.058 mag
